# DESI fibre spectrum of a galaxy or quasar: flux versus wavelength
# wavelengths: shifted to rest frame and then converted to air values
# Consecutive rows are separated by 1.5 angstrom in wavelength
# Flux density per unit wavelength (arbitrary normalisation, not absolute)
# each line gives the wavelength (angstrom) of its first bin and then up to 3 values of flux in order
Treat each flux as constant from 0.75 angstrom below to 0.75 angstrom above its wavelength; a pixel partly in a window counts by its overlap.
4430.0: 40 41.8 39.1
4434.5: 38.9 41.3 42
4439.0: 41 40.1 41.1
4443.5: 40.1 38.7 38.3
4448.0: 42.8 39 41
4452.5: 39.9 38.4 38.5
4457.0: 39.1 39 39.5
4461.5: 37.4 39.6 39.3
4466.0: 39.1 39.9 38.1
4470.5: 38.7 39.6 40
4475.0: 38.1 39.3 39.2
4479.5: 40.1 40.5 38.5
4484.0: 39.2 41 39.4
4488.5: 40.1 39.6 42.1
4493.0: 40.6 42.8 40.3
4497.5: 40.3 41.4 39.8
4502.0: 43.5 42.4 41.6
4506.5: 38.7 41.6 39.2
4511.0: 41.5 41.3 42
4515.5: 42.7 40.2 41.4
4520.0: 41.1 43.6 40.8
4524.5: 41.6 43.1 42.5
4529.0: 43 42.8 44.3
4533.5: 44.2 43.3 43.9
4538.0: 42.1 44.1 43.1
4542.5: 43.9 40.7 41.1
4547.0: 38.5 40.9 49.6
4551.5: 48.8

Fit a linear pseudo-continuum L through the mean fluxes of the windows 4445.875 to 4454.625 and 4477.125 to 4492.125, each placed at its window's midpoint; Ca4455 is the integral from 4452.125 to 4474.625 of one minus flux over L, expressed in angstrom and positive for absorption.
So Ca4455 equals 0.51 angstrom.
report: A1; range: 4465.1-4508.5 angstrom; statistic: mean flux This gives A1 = 40.2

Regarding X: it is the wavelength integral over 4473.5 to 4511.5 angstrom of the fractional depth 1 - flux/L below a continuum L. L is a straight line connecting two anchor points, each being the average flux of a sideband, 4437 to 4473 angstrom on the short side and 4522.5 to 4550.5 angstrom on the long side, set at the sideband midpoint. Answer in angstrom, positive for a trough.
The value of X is 0.6 angstrom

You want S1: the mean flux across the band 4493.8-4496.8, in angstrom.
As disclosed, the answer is 41.5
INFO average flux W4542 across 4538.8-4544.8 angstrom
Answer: 42.9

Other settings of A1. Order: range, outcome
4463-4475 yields 39.2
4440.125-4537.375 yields 40.6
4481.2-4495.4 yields 40.4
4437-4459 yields 39.9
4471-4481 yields 39.5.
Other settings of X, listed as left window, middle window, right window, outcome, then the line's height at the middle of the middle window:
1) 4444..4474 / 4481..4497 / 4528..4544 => 0.2 angstrom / 40.9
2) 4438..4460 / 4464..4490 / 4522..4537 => 0.9 angstrom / 40.9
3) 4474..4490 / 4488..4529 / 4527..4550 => -0.3 angstrom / 41.1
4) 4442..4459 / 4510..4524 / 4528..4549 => 0.1 angstrom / 41.9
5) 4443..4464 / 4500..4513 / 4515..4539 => 0.2 angstrom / 41.7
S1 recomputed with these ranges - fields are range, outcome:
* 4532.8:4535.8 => 43.7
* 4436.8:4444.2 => 40.9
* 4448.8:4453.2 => 40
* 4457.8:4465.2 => 39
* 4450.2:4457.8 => 39.4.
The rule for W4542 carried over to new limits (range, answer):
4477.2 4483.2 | 39.6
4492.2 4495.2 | 41.7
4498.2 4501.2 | 40.6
